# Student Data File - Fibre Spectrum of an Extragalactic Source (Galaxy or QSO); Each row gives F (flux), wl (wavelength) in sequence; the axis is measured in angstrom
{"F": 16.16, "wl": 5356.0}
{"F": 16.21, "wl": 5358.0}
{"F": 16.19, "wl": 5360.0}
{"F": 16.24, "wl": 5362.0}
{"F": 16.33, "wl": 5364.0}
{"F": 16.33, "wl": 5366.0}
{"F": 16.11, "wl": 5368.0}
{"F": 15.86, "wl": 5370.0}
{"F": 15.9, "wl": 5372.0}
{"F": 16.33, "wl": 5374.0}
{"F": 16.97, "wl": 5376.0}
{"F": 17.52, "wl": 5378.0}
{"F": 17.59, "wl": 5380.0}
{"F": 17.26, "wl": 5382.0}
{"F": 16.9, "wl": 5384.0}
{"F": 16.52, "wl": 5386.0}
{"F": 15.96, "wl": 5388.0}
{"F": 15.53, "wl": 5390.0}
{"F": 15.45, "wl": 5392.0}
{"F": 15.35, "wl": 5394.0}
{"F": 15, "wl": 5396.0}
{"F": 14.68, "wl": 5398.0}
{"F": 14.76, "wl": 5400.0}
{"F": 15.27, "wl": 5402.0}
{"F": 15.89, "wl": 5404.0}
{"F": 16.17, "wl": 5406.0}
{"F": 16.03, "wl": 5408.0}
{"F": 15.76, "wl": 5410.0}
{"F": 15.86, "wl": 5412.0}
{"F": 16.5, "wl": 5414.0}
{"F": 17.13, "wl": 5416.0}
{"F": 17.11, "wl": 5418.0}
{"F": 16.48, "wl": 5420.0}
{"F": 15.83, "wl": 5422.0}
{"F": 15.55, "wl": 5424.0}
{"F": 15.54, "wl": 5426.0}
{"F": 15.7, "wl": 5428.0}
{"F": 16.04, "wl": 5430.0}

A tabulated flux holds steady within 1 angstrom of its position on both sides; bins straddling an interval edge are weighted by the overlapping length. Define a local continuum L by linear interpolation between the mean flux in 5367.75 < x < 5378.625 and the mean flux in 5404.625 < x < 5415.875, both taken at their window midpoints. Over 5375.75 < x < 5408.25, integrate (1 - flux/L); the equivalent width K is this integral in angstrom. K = 0.5 angstrom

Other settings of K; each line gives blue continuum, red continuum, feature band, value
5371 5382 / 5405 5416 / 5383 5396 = 0.58 angstrom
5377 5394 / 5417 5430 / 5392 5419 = 0.77 angstrom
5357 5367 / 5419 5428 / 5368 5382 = -0.45 angstrom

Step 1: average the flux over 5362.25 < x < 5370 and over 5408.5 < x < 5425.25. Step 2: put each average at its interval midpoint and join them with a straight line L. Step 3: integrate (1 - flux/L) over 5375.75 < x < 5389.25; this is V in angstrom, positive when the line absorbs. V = -0.6 angstrom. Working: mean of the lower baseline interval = 16.2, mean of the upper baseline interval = 16.3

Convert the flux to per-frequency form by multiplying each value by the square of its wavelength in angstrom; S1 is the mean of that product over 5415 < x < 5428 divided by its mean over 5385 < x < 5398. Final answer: 1.05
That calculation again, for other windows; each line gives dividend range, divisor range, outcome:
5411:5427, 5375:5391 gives 0.98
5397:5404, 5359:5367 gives 0.94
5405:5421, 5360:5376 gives 1.03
